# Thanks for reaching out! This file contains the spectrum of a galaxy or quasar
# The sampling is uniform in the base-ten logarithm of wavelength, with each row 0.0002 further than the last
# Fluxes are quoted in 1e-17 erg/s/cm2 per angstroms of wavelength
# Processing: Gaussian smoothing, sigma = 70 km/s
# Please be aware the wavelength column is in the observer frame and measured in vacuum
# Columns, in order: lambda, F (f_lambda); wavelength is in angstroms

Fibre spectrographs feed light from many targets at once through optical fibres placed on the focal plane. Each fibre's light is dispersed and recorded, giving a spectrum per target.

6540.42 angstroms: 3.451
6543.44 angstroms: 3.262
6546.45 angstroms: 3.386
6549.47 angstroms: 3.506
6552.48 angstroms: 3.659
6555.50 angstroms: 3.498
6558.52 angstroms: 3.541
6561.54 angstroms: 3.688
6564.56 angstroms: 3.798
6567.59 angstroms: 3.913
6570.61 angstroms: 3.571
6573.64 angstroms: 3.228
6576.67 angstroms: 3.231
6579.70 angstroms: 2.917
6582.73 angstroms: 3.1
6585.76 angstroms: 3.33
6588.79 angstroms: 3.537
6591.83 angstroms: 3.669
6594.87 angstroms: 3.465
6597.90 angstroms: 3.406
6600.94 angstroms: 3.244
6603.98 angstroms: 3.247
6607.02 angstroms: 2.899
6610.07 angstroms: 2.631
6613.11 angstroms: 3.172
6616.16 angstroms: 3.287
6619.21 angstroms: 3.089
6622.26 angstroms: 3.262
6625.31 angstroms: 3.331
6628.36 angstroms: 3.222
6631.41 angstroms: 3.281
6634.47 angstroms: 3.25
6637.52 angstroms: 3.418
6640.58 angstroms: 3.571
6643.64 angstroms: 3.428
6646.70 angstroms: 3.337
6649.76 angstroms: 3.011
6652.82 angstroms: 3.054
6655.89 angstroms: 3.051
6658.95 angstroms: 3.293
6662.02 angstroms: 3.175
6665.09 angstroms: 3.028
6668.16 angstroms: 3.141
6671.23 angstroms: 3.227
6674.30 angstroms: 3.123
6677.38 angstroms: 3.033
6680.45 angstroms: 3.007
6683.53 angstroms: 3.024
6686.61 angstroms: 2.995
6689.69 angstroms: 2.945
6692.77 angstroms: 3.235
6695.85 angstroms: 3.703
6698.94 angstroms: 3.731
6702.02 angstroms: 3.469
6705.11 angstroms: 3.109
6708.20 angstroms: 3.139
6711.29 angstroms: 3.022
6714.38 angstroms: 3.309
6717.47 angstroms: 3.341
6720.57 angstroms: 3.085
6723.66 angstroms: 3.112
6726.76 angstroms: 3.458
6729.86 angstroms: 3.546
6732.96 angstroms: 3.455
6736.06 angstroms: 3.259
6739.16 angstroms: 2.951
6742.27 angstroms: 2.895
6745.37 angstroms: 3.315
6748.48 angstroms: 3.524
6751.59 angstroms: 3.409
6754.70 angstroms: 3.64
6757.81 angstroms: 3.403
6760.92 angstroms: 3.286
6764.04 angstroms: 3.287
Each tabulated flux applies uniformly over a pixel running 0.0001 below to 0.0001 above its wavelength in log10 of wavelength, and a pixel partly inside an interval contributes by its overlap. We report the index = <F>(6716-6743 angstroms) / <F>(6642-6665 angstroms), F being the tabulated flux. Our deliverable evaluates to 1.02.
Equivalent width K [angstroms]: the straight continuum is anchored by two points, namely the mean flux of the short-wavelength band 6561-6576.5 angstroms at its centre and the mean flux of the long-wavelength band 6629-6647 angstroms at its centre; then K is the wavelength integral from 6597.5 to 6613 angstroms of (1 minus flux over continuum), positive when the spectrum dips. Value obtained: 1.8 angstroms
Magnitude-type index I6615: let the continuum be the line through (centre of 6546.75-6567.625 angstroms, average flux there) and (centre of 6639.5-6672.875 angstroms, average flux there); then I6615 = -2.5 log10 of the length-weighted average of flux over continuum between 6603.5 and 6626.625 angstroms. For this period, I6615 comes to 0.09 mag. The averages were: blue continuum 3.62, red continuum 3.21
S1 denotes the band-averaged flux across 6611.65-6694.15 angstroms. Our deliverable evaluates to 3.18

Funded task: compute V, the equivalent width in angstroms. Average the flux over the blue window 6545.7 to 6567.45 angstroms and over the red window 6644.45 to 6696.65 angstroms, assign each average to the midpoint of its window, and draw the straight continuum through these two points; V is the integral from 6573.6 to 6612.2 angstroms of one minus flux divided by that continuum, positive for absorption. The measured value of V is 2.6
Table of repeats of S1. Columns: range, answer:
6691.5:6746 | 3.28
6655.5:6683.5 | 3.12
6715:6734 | 3.33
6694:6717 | 3.35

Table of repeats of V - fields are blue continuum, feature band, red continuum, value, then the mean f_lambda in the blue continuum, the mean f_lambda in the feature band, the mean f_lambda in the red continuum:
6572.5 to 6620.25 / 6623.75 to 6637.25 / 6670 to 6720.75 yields -0.3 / 3.22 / 3.29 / 3.21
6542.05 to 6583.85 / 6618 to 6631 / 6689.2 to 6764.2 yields 0.6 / 3.45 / 3.24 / 3.31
